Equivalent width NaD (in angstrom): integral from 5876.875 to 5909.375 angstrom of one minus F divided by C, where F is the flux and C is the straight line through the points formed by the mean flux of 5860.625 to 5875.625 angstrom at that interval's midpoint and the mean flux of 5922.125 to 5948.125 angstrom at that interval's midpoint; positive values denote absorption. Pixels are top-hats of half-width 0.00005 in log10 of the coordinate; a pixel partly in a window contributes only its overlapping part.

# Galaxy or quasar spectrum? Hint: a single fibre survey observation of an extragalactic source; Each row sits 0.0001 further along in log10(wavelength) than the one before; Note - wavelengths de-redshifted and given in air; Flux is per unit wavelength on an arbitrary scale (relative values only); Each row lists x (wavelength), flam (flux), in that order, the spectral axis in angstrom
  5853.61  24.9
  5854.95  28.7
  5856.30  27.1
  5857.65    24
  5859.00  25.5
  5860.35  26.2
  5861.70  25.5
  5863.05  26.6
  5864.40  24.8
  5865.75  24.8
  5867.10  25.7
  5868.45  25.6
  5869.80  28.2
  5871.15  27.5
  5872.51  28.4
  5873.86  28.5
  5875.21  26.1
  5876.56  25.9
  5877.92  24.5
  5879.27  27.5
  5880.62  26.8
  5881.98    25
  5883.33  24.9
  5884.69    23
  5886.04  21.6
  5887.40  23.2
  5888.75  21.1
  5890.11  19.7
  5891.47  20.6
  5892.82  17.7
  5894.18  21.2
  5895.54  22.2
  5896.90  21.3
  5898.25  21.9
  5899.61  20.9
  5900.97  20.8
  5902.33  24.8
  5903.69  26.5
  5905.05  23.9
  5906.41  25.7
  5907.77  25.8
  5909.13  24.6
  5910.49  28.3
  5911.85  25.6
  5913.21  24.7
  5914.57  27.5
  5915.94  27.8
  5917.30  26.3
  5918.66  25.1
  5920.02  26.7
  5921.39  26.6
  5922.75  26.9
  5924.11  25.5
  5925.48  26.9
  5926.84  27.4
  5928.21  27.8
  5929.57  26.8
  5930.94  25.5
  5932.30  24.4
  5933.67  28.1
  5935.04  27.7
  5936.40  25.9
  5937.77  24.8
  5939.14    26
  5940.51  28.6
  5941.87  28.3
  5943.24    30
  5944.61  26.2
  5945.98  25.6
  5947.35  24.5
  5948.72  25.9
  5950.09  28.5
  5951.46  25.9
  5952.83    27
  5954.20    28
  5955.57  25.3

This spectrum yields 4.20 angstrom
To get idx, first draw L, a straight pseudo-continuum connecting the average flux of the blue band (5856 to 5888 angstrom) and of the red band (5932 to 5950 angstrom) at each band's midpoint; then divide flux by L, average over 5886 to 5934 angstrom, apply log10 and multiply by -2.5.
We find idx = 0.08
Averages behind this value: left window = 25.7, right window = 26.7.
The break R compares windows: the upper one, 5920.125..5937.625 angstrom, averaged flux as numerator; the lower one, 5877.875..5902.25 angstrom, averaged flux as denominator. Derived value 1.18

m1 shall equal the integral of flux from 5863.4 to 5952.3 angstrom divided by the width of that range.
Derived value 25.3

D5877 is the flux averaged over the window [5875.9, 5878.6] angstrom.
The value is 25.2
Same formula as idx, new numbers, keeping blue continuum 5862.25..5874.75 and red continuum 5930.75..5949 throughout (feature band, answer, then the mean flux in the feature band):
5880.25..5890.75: 0.16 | 23.1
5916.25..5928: 0.00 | 26.5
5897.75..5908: 0.13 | 23.7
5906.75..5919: 0.02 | 26.2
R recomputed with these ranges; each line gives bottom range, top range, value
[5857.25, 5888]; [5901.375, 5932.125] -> 1.02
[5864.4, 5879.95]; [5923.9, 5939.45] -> 1.00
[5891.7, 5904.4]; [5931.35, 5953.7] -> 1.22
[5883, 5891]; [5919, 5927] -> 1.20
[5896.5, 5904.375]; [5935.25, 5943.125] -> 1.19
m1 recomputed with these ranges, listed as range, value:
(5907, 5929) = 26.5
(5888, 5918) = 23.6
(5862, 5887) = 25.8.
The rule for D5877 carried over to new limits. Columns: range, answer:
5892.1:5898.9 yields 20.9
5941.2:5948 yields 26.9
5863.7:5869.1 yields 25.2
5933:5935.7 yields 27.9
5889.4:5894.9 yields 19.8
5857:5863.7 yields 25.6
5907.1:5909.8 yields 25.2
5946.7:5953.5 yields 26.4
